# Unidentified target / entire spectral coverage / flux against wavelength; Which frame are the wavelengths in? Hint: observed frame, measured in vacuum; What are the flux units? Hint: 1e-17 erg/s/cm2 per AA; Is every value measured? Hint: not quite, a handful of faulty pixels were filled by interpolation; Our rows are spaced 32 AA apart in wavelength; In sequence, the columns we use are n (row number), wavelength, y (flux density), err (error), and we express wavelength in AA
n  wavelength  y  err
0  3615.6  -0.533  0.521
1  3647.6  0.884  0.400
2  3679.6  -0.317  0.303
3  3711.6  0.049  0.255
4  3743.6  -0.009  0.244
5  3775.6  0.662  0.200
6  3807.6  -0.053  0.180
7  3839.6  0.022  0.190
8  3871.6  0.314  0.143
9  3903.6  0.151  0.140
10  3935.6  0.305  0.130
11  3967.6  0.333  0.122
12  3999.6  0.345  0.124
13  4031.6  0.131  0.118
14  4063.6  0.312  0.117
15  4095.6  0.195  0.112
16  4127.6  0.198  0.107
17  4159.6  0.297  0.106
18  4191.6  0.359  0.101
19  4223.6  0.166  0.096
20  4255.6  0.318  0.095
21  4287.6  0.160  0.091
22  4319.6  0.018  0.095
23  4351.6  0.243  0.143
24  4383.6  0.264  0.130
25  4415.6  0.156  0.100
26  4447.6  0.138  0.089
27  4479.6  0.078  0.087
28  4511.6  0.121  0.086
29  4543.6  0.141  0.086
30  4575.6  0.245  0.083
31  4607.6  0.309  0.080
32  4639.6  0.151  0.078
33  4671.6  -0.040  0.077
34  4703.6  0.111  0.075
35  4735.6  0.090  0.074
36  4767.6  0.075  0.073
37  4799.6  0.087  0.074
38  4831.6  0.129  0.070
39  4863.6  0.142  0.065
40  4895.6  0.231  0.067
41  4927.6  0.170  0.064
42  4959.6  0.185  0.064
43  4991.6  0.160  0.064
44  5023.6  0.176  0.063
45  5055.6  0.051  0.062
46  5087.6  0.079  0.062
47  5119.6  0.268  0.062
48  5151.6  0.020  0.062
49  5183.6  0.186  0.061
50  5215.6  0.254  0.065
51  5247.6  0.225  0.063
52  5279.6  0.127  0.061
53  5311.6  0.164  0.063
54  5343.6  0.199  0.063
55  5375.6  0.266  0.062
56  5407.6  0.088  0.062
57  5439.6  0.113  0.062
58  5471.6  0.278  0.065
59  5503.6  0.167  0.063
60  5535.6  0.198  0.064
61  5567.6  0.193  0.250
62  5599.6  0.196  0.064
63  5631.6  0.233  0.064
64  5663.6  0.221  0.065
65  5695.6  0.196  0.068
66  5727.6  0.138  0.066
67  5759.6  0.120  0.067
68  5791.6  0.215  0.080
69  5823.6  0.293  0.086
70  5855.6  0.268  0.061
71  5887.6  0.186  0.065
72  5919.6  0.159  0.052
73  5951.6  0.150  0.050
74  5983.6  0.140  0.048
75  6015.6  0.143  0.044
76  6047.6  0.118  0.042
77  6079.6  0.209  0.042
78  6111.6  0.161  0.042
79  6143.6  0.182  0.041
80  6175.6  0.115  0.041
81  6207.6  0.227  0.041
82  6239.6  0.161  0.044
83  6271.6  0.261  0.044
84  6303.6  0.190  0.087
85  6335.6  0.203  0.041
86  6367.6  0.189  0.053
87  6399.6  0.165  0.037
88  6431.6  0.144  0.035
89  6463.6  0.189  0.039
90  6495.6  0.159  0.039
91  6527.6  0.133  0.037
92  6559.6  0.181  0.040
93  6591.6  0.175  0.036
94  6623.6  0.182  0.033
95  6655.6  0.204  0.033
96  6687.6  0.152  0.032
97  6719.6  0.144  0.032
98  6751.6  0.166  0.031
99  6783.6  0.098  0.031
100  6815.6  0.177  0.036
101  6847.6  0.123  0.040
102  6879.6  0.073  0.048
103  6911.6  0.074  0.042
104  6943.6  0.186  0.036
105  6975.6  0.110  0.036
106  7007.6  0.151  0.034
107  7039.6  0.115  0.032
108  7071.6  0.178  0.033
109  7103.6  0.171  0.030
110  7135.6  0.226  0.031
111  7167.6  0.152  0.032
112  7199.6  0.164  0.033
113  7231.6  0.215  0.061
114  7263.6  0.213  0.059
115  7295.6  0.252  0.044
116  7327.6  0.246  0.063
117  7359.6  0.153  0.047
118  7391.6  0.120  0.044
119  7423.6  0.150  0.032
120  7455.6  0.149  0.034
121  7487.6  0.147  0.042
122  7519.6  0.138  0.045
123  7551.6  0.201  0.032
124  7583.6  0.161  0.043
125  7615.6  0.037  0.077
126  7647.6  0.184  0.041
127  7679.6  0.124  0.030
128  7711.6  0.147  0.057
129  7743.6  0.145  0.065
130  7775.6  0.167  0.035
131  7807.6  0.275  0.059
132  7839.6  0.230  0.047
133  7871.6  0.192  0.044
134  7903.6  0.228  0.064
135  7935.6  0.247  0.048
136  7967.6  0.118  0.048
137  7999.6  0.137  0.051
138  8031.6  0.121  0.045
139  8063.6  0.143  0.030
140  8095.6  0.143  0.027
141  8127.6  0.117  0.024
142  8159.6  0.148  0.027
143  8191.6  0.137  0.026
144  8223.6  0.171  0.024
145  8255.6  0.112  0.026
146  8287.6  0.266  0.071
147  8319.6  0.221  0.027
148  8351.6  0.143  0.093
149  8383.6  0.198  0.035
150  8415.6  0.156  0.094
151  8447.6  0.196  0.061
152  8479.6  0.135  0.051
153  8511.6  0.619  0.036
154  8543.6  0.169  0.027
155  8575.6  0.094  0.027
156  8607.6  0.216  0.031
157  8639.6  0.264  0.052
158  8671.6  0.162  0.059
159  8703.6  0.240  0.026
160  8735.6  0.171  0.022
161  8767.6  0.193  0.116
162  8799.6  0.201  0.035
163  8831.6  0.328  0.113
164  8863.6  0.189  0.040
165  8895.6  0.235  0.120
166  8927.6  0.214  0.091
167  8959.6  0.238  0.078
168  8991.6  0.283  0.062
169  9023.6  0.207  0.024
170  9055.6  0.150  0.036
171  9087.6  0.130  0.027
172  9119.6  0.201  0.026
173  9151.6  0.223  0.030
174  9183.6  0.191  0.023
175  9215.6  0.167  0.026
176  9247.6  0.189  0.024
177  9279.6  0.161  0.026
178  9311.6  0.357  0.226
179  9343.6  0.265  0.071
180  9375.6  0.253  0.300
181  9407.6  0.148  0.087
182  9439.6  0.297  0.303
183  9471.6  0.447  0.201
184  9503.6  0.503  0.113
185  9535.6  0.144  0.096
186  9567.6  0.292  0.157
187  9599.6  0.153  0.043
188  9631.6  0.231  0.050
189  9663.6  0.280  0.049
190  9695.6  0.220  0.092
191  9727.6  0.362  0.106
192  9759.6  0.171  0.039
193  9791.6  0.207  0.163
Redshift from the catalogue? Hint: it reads 1.28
